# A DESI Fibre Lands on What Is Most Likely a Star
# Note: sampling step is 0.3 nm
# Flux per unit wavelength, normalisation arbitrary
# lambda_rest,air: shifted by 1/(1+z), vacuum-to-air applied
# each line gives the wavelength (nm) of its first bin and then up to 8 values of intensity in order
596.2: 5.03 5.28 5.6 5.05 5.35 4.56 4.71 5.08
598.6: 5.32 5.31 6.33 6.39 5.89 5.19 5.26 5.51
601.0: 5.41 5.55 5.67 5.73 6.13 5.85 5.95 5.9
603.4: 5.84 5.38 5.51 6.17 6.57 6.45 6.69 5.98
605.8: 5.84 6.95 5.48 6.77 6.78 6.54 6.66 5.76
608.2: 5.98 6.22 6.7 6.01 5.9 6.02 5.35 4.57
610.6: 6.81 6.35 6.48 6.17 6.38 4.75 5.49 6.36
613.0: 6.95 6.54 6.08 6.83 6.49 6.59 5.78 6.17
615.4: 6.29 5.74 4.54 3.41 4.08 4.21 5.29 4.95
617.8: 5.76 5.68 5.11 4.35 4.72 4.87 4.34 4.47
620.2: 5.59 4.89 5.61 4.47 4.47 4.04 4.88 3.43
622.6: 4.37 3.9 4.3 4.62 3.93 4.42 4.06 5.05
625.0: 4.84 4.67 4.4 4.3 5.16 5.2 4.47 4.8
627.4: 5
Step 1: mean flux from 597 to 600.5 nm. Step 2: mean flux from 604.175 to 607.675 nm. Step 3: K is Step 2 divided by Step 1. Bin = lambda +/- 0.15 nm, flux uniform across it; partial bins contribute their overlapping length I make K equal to 1.19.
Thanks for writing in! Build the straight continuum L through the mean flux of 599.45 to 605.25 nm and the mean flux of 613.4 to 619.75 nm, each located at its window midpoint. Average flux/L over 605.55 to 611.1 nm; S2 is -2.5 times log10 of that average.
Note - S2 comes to -0.10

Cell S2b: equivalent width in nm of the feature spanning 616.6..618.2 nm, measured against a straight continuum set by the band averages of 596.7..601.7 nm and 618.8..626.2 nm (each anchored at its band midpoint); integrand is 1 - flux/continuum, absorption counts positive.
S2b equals -0.11 nm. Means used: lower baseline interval 5.42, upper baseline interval 4.54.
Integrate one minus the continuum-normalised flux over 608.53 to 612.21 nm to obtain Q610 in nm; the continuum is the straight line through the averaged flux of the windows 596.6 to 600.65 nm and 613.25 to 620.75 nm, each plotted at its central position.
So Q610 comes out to -0.45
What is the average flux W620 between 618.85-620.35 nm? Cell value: 4.8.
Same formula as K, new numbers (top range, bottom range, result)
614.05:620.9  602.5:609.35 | 0.84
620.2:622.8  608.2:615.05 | 0.75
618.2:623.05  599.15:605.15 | 0.79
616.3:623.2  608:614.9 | 0.76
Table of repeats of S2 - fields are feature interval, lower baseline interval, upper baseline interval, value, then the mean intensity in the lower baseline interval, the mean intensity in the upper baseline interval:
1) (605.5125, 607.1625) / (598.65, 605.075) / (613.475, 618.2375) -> -0.114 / 5.8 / 5.49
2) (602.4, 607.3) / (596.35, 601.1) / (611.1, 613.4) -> -0.077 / 5.39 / 6.12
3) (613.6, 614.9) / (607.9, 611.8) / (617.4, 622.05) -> -0.159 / 6.05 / 4.89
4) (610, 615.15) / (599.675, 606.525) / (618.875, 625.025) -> -0.183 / 5.87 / 4.53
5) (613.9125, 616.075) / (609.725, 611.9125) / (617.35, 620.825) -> -0.101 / 6.01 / 5.01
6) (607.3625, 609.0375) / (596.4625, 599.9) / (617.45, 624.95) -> -0.229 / 5.4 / 4.65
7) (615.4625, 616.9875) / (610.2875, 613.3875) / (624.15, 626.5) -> 0.247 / 6.13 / 4.67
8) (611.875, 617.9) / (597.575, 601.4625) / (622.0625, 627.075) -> -0.163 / 5.43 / 4.46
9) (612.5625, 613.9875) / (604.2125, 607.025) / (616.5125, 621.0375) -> -0.183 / 6.35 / 4.93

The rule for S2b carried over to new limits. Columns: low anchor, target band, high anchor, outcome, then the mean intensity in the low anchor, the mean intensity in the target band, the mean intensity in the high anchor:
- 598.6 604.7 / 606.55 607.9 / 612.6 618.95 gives -0.21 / 5.76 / 6.58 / 5.56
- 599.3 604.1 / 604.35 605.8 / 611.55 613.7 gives -0.13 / 5.71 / 6.34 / 6.08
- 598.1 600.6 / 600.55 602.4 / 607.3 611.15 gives 0.00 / 5.58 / 5.67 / 6.06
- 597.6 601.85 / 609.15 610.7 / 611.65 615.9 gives 0.07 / 5.46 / 5.71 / 6.16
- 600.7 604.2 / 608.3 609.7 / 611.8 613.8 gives -0.06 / 5.72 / 6.18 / 6.07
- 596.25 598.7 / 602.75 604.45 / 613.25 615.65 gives -0.07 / 5.11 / 5.78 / 6.31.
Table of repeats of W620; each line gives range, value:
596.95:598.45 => 4.95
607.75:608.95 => 6.17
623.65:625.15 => 4.46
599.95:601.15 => 5.34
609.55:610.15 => 5.68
